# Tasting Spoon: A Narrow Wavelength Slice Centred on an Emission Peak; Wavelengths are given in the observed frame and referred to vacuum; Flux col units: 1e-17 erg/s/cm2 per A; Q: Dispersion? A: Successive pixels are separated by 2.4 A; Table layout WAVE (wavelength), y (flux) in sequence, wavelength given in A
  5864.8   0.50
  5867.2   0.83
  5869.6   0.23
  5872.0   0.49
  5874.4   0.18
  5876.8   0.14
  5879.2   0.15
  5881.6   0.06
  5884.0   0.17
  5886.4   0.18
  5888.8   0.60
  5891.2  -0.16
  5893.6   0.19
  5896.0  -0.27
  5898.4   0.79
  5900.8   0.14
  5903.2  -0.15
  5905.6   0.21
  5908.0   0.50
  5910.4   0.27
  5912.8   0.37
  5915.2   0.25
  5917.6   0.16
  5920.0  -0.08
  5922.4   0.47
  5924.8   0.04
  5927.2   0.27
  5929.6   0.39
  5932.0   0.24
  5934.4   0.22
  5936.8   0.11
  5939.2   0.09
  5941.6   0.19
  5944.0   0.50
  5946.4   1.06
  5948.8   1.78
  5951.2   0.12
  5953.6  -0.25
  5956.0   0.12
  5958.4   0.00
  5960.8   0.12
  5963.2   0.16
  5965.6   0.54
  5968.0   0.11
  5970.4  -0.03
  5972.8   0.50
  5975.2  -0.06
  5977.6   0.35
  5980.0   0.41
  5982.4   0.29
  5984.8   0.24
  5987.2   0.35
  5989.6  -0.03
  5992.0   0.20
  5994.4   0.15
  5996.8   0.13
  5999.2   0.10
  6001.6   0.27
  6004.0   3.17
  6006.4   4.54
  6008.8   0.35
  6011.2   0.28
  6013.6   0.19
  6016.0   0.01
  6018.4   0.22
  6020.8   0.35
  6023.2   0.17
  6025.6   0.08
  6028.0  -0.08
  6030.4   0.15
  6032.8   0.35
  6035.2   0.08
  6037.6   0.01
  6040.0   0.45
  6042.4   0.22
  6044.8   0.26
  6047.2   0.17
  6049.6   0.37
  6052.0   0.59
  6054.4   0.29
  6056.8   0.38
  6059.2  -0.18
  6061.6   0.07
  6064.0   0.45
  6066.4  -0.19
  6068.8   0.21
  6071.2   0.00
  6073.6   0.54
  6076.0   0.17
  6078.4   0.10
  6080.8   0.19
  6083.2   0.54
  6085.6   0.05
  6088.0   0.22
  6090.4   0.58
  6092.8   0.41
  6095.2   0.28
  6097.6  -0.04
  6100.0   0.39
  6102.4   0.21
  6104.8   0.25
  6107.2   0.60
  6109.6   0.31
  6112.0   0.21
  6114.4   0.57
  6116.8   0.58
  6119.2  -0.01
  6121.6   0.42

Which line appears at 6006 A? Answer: [O III]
